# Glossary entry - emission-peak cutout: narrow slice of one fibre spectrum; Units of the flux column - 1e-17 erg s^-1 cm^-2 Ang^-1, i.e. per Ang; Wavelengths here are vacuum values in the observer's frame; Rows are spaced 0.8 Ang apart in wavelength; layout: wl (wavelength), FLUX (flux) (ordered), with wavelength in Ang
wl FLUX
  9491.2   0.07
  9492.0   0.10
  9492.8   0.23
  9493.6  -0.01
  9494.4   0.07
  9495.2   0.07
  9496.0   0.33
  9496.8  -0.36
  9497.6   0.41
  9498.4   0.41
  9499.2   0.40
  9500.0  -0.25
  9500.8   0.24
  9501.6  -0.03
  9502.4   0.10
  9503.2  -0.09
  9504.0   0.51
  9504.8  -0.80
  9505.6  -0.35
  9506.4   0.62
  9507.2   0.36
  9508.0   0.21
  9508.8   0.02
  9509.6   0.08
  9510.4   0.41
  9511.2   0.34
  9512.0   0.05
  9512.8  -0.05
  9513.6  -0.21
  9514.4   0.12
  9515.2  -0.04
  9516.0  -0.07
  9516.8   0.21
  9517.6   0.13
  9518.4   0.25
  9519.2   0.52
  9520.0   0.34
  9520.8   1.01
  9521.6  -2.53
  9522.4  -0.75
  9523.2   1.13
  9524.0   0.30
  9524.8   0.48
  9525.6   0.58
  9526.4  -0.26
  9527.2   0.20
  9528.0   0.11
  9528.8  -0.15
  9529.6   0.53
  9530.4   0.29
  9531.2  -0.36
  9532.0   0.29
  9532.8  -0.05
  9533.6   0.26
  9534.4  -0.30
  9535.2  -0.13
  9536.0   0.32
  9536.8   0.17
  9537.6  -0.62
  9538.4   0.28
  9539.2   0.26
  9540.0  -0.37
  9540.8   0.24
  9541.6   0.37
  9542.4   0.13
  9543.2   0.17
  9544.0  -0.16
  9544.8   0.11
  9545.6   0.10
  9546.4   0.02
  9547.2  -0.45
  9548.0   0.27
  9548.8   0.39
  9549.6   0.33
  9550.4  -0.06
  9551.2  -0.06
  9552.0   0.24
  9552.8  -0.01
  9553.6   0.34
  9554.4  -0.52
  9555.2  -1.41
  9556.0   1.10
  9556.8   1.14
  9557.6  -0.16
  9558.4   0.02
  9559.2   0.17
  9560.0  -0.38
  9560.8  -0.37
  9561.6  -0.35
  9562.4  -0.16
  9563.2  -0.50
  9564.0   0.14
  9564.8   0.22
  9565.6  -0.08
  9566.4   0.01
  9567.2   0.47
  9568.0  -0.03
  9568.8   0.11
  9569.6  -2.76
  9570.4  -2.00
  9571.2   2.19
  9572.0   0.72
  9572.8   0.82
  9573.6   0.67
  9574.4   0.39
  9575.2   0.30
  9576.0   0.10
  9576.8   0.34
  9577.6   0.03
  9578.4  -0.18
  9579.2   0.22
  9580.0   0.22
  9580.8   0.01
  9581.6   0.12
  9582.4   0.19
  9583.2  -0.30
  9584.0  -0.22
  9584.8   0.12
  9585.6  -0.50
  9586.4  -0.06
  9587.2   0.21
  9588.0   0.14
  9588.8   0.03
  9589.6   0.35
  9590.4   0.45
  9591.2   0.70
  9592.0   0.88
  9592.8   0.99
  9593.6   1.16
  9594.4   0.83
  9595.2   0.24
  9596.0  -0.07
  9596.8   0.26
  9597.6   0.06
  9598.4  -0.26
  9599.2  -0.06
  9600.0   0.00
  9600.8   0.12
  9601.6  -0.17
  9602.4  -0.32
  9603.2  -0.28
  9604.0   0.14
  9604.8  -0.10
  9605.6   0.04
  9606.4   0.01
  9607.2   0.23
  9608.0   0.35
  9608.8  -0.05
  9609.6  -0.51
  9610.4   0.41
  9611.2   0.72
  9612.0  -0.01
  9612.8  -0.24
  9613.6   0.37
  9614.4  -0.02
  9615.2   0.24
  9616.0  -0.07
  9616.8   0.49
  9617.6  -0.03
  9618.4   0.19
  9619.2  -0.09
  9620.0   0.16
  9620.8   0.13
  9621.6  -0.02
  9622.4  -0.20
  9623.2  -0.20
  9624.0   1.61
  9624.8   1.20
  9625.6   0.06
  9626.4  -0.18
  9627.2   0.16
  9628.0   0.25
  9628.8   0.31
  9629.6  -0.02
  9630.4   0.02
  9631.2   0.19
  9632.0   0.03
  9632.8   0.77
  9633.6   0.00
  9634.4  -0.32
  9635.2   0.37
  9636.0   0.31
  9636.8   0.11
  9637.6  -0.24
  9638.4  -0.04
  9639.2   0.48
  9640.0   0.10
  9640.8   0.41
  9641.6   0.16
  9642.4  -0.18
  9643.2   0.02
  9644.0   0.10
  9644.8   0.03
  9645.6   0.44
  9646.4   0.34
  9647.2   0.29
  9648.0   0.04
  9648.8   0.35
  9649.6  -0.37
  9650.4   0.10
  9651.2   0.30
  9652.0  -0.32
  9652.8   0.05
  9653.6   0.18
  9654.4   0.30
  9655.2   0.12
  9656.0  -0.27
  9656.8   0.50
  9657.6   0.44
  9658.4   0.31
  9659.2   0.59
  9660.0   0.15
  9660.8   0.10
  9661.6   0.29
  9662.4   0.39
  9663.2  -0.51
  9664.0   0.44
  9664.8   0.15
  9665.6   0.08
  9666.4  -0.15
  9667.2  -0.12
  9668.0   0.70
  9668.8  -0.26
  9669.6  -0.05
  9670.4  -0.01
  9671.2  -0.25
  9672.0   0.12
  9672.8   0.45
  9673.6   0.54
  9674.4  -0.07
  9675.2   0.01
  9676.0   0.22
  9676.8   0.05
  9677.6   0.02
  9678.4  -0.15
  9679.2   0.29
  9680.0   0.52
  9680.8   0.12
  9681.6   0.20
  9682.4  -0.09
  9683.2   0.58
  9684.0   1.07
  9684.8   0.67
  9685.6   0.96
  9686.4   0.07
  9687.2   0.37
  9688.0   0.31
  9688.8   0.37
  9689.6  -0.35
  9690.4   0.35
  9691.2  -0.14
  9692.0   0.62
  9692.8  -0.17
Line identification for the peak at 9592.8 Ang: H-beta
